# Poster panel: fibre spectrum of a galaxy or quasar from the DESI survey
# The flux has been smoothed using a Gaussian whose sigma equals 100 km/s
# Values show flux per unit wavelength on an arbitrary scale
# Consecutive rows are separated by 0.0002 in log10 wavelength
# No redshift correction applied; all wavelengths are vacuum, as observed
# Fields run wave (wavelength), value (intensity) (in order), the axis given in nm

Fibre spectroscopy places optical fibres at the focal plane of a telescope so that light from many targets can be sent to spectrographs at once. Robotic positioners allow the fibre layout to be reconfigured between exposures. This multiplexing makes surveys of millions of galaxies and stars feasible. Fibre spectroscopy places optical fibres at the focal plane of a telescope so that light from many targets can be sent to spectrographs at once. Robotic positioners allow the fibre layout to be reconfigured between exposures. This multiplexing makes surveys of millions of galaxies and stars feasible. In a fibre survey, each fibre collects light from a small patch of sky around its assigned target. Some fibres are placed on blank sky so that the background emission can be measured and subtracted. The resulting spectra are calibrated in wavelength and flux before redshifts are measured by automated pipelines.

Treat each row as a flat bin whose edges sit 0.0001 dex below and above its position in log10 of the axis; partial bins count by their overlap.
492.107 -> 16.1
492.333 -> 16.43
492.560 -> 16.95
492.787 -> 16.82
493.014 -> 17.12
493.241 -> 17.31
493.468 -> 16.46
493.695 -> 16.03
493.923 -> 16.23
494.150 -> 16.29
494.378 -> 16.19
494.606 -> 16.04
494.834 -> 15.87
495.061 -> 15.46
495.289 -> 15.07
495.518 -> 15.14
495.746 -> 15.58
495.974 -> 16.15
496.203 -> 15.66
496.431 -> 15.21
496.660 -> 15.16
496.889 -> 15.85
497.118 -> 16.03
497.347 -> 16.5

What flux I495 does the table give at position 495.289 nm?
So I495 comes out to 15.07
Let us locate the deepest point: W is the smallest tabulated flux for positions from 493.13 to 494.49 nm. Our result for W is 16.03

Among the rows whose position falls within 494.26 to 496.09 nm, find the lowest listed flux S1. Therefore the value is 15.07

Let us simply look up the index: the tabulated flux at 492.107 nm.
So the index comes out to 16.1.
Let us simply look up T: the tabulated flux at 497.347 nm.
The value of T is 16.5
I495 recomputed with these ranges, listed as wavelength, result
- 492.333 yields 16.43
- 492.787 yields 16.82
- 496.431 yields 15.21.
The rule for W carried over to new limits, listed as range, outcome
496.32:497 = 15.16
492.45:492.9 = 16.82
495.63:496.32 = 15.58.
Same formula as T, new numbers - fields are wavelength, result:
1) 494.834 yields 15.87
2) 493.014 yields 17.12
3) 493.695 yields 16.03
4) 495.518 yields 15.14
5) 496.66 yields 15.16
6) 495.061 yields 15.46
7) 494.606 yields 16.04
